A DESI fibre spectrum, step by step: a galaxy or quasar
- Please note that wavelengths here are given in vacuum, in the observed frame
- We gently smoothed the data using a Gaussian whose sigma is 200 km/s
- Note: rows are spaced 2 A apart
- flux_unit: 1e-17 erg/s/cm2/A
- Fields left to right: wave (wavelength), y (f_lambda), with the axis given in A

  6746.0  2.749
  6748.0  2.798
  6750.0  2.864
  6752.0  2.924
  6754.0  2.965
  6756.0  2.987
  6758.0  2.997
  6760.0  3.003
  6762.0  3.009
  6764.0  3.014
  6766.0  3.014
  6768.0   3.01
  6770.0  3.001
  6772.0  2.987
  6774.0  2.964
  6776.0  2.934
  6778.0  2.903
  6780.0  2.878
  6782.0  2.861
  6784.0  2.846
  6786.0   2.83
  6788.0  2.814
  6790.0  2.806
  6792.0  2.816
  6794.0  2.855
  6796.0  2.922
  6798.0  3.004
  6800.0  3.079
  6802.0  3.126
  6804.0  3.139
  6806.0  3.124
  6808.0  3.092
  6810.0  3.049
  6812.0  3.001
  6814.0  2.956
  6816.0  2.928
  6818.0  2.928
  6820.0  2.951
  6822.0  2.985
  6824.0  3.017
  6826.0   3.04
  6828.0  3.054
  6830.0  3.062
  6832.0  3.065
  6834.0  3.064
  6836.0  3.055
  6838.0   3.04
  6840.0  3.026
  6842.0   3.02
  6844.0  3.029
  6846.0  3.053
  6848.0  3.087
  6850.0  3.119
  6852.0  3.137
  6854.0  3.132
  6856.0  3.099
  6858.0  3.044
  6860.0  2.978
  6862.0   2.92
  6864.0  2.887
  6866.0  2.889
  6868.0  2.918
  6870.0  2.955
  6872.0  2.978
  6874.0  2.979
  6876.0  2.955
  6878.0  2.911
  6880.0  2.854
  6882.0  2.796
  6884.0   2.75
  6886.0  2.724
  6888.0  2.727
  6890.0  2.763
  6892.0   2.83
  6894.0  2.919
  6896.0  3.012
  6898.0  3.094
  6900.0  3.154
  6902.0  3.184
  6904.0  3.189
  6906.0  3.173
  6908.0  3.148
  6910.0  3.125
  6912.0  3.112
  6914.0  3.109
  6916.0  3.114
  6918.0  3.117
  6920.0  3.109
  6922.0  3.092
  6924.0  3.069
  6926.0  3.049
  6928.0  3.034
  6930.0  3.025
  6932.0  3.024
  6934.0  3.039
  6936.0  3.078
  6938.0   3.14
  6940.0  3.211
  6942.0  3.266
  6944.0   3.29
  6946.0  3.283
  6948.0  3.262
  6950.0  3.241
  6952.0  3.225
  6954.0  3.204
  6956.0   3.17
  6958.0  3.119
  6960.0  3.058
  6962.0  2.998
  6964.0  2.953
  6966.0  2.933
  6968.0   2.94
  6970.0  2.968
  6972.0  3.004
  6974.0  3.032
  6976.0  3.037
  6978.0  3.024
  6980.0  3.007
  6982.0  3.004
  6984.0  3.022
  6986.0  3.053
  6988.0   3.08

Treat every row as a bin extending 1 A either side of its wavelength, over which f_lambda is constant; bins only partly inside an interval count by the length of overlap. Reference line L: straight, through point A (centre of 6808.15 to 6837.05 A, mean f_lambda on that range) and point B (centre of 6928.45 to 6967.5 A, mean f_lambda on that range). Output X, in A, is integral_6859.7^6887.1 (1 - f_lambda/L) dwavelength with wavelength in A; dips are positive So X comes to 1.5 A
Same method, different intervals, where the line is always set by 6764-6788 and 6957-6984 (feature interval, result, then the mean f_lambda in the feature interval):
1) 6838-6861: -0.8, 3.06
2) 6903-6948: -2.1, 3.13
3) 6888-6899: 0.3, 2.91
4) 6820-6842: -0.6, 3.04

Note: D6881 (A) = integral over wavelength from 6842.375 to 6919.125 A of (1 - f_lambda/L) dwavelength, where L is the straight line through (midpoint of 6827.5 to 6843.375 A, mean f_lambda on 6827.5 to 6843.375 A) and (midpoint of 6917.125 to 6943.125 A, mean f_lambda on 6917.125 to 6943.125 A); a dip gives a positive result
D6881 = 1.8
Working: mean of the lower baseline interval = 3.05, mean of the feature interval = 3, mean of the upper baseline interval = 3.1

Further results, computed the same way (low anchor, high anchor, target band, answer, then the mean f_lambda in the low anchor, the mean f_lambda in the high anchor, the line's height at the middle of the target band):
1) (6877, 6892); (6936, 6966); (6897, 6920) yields -1.7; 2.79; 3.16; 2.93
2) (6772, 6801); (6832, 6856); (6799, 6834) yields -0.6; 2.9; 3.07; 2.99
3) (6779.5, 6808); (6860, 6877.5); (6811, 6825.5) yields -0.1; 2.94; 2.94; 2.94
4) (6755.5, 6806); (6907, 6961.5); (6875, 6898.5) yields 1.7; 2.96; 3.14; 3.08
